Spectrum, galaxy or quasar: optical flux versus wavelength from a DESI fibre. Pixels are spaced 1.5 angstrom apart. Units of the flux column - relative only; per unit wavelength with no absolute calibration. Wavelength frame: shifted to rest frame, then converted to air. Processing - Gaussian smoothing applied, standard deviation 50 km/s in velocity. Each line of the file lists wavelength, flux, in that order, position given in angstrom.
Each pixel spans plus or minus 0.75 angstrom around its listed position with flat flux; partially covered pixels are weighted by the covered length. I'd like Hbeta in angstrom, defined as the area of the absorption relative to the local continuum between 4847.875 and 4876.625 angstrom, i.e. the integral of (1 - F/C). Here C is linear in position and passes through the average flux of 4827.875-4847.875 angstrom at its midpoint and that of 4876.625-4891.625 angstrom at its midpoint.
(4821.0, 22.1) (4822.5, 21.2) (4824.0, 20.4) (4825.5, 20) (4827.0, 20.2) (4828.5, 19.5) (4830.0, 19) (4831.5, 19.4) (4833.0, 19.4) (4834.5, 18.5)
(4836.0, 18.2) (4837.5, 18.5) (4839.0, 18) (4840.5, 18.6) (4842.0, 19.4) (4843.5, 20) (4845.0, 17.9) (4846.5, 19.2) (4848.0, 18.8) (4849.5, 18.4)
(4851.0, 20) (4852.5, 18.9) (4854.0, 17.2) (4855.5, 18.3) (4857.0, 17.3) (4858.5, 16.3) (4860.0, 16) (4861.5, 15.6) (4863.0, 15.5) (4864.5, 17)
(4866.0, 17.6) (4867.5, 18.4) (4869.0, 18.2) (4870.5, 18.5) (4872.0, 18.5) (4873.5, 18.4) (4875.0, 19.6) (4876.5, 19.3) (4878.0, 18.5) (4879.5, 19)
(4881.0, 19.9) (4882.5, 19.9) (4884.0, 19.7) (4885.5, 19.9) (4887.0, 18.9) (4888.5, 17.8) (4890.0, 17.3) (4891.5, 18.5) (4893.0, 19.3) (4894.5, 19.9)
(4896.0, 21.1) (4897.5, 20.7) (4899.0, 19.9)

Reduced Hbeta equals 1.7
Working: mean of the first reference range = 18.9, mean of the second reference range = 19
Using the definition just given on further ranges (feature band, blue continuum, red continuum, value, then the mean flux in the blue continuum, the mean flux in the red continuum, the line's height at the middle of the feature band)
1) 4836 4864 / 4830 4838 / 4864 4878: 1.0 angstrom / 18.8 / 18.4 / 18.7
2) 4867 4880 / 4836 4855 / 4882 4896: 0.2 angstrom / 18.7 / 19.1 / 19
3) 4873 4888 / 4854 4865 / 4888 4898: -0.9 angstrom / 16.6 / 19.2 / 18.2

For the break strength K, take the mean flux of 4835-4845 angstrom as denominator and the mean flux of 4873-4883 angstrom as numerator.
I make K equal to 1.0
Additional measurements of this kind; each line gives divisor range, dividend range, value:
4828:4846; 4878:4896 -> 1.02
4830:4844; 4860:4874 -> 0.92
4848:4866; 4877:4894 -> 1.09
